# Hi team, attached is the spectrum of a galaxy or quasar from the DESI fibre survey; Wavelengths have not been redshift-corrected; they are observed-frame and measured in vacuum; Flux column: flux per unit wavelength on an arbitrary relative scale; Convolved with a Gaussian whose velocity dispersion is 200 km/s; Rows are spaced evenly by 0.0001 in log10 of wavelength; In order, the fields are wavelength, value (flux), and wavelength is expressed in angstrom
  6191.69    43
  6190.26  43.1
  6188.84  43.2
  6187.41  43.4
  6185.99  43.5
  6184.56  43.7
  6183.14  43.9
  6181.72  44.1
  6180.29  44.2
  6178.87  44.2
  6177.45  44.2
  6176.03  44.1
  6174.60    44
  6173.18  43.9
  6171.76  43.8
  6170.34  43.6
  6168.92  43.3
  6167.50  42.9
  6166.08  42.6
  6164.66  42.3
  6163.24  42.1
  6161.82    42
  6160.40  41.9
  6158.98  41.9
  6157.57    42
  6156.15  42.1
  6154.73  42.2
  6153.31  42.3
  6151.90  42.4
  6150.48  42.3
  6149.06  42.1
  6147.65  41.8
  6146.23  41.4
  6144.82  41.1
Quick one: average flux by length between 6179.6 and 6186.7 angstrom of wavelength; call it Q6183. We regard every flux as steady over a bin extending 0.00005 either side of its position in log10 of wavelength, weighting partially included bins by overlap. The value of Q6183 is 43.9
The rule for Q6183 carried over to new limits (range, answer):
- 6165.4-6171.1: 43.1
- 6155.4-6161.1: 42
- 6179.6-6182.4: 44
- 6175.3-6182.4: 44.1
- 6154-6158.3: 42.1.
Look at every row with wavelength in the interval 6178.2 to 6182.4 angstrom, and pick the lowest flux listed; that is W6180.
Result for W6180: 44.1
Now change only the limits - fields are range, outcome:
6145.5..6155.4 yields 41.4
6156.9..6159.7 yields 41.9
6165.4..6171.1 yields 42.6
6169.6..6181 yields 43.6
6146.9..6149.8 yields 41.8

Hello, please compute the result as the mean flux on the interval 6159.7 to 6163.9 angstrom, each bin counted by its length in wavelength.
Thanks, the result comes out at 42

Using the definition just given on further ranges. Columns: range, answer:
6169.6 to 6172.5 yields 43.7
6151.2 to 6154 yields 42.5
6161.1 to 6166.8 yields 42.2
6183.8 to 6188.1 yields 43.6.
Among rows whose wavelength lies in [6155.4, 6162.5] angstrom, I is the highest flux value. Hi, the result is 42.1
